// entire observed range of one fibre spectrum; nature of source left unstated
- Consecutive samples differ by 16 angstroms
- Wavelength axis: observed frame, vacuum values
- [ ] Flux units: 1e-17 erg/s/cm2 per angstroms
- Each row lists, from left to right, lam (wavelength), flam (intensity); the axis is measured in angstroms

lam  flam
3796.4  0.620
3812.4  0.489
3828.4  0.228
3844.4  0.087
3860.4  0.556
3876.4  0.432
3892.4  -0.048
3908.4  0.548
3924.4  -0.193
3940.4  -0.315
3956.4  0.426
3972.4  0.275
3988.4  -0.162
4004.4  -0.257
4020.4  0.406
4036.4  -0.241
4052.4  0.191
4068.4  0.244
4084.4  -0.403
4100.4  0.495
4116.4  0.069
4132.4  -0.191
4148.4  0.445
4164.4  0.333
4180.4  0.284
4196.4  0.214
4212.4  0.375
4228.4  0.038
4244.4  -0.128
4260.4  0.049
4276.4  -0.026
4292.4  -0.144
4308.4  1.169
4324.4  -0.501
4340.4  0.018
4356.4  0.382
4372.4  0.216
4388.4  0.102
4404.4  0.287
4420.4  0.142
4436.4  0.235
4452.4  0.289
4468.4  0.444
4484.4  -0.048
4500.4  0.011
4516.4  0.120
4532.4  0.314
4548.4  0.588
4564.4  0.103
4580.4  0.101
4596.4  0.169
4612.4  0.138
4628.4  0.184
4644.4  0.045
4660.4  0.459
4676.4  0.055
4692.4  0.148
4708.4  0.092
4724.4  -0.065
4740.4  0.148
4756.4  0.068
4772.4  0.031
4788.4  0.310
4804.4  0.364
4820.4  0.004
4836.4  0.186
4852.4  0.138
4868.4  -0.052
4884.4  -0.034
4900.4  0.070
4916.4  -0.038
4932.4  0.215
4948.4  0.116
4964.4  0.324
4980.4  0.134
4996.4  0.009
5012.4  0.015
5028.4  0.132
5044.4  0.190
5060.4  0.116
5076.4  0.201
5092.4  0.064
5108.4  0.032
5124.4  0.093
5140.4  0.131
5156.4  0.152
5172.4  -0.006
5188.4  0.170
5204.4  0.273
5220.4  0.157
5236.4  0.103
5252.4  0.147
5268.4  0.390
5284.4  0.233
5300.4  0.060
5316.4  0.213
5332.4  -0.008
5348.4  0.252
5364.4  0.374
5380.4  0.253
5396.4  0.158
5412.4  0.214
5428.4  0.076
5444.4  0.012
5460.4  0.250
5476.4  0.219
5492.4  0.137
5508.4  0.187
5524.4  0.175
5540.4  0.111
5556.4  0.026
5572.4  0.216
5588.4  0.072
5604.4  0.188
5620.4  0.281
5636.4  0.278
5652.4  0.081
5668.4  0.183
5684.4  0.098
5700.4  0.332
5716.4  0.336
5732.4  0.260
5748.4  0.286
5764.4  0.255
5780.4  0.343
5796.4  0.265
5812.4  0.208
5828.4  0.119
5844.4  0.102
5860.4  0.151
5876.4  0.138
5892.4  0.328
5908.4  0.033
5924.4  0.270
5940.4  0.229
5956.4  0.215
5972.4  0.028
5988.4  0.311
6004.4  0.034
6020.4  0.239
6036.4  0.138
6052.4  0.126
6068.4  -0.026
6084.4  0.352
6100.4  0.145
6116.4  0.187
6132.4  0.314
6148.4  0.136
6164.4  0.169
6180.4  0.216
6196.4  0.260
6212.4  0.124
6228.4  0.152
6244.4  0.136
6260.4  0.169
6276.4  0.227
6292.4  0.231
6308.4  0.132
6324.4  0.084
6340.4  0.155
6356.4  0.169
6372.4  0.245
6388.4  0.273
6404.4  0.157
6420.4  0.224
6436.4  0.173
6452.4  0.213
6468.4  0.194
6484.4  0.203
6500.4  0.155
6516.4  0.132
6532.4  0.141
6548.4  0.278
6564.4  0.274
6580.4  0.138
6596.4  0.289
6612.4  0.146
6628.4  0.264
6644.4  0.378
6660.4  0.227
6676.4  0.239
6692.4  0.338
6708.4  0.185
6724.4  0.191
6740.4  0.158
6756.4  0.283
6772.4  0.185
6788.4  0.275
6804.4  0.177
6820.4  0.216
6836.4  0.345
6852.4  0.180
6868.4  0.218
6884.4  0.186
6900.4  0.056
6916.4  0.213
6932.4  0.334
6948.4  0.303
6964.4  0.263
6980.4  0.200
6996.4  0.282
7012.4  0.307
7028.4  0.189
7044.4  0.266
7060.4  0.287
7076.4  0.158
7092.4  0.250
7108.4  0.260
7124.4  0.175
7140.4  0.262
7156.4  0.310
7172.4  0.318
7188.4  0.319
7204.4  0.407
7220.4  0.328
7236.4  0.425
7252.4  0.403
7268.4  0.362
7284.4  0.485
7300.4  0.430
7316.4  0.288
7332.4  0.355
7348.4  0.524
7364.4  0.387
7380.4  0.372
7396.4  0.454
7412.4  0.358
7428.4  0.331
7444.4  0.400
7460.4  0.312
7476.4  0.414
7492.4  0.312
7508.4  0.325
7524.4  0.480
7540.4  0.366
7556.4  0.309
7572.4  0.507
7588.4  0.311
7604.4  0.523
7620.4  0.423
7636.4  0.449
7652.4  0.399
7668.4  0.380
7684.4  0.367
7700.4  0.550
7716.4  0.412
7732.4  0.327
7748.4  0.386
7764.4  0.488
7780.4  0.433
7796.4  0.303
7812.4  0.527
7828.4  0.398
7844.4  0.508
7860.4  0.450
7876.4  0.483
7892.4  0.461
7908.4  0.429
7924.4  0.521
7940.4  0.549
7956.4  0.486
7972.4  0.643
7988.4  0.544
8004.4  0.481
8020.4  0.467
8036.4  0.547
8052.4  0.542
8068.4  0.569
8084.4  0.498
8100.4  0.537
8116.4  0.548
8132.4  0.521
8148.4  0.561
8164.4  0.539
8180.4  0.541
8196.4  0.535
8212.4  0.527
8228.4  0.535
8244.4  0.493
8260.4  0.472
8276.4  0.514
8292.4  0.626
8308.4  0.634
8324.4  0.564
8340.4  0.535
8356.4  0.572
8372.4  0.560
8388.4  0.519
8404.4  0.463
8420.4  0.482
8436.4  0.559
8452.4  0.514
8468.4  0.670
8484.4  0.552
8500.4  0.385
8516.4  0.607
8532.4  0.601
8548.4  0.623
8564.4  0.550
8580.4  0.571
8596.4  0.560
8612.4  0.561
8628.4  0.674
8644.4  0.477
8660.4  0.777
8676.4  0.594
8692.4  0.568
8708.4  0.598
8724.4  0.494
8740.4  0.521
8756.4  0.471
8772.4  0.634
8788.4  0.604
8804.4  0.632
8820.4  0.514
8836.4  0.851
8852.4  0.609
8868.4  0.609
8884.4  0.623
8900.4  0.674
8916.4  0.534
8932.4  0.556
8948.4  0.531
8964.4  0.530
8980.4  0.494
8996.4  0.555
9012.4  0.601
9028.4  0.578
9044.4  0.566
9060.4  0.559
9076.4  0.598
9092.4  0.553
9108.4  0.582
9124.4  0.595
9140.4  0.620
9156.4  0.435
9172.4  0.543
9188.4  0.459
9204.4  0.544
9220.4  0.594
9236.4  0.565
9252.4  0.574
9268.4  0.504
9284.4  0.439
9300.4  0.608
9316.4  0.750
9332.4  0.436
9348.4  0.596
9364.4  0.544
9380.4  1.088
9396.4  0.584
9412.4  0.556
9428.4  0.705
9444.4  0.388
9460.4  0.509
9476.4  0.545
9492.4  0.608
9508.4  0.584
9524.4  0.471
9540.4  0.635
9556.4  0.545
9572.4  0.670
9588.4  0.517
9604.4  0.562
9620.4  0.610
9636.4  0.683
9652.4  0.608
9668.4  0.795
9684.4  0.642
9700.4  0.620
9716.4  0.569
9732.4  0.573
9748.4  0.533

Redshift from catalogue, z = 0.796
